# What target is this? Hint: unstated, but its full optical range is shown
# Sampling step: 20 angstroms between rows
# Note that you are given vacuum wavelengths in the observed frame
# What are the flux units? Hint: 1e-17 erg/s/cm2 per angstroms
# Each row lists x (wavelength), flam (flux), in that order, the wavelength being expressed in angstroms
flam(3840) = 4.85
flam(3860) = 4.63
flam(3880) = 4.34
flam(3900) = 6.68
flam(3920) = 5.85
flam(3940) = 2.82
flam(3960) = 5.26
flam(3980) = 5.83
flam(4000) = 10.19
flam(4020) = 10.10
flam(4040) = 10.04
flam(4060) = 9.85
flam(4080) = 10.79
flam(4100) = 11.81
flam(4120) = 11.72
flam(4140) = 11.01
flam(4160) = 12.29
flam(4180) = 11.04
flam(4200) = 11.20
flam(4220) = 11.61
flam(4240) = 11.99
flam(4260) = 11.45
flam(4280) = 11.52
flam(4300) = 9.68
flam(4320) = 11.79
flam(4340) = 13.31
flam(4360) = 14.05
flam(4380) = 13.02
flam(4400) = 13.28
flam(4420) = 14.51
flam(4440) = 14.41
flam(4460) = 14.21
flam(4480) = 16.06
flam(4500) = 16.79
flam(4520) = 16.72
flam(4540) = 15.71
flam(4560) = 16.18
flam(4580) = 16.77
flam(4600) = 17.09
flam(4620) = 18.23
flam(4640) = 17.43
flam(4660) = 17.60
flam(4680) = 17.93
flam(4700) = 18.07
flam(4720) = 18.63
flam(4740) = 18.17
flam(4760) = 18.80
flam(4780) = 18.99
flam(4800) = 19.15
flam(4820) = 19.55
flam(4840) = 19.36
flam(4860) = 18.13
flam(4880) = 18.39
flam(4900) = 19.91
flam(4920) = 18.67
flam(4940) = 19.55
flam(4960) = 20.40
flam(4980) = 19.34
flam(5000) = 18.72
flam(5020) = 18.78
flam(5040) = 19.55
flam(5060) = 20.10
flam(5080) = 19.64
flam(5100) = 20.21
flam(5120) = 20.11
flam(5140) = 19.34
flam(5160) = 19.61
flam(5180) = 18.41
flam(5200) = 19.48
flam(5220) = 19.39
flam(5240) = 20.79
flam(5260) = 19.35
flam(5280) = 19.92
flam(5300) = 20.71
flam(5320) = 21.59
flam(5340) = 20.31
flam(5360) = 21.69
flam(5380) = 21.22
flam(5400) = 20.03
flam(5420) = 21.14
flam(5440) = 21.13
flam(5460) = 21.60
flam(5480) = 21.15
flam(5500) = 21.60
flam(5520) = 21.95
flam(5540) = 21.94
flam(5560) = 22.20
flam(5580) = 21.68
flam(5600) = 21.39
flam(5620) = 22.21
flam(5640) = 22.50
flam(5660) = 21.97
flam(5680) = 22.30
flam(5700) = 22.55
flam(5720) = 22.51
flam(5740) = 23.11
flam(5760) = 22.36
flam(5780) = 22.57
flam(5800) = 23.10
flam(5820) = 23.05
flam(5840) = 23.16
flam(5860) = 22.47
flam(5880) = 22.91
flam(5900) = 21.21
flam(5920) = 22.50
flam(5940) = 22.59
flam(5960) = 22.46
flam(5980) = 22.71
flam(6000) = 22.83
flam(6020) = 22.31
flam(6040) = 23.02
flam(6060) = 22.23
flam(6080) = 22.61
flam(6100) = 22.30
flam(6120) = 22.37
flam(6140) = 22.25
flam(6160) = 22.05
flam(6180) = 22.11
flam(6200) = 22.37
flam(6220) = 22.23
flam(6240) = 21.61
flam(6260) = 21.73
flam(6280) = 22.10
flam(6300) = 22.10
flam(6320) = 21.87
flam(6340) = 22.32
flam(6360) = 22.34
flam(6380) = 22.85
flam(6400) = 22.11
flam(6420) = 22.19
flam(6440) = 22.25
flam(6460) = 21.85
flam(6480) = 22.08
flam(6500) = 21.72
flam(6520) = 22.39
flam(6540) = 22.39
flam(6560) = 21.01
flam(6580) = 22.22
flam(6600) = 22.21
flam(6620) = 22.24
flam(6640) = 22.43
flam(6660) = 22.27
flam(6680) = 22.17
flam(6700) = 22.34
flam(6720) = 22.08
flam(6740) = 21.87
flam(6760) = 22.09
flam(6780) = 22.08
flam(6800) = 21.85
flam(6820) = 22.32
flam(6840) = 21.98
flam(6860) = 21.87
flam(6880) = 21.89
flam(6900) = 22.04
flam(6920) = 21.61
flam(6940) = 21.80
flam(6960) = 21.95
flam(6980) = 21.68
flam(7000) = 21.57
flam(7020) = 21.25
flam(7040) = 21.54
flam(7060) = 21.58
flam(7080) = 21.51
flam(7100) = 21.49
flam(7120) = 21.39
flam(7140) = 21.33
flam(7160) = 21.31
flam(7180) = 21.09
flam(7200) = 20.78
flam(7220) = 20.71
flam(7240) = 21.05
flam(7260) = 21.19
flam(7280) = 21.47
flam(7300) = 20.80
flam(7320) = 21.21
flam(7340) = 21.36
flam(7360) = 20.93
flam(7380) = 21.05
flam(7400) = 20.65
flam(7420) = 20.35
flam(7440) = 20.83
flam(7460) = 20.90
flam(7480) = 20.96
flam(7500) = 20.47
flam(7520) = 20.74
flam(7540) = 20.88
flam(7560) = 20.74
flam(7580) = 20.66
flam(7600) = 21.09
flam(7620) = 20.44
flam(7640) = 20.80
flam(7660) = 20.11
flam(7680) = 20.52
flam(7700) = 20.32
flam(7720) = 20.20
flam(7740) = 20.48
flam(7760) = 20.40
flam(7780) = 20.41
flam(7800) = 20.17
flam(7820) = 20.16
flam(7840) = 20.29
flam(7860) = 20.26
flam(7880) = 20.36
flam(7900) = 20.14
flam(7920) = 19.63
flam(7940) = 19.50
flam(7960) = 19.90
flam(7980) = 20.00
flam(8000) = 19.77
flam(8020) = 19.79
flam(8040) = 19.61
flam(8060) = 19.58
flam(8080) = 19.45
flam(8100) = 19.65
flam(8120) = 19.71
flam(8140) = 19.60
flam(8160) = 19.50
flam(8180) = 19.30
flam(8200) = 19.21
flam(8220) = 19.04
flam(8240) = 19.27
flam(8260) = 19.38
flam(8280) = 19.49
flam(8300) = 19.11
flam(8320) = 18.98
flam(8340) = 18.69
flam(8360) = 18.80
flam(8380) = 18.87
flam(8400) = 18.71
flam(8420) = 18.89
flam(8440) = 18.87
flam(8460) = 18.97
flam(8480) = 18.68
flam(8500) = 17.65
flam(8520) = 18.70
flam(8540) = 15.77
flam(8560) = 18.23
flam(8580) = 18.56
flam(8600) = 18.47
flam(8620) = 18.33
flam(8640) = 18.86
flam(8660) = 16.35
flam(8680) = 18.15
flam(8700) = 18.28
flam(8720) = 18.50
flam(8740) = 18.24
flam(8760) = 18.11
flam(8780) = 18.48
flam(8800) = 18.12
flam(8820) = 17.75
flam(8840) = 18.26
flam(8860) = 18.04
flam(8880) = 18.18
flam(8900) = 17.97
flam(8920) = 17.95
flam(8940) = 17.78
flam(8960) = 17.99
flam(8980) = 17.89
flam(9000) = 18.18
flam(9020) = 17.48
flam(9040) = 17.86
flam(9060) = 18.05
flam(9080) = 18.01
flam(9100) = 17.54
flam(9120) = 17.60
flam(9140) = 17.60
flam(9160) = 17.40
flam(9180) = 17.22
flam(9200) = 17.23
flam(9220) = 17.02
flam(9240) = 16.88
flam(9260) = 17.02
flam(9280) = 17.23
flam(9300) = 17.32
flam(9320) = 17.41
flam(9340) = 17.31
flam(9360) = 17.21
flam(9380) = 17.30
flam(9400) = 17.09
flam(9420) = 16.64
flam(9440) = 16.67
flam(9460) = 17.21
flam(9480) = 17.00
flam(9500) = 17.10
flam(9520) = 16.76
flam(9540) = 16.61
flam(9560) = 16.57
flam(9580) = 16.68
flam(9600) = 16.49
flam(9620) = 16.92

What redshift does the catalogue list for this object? 0.000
